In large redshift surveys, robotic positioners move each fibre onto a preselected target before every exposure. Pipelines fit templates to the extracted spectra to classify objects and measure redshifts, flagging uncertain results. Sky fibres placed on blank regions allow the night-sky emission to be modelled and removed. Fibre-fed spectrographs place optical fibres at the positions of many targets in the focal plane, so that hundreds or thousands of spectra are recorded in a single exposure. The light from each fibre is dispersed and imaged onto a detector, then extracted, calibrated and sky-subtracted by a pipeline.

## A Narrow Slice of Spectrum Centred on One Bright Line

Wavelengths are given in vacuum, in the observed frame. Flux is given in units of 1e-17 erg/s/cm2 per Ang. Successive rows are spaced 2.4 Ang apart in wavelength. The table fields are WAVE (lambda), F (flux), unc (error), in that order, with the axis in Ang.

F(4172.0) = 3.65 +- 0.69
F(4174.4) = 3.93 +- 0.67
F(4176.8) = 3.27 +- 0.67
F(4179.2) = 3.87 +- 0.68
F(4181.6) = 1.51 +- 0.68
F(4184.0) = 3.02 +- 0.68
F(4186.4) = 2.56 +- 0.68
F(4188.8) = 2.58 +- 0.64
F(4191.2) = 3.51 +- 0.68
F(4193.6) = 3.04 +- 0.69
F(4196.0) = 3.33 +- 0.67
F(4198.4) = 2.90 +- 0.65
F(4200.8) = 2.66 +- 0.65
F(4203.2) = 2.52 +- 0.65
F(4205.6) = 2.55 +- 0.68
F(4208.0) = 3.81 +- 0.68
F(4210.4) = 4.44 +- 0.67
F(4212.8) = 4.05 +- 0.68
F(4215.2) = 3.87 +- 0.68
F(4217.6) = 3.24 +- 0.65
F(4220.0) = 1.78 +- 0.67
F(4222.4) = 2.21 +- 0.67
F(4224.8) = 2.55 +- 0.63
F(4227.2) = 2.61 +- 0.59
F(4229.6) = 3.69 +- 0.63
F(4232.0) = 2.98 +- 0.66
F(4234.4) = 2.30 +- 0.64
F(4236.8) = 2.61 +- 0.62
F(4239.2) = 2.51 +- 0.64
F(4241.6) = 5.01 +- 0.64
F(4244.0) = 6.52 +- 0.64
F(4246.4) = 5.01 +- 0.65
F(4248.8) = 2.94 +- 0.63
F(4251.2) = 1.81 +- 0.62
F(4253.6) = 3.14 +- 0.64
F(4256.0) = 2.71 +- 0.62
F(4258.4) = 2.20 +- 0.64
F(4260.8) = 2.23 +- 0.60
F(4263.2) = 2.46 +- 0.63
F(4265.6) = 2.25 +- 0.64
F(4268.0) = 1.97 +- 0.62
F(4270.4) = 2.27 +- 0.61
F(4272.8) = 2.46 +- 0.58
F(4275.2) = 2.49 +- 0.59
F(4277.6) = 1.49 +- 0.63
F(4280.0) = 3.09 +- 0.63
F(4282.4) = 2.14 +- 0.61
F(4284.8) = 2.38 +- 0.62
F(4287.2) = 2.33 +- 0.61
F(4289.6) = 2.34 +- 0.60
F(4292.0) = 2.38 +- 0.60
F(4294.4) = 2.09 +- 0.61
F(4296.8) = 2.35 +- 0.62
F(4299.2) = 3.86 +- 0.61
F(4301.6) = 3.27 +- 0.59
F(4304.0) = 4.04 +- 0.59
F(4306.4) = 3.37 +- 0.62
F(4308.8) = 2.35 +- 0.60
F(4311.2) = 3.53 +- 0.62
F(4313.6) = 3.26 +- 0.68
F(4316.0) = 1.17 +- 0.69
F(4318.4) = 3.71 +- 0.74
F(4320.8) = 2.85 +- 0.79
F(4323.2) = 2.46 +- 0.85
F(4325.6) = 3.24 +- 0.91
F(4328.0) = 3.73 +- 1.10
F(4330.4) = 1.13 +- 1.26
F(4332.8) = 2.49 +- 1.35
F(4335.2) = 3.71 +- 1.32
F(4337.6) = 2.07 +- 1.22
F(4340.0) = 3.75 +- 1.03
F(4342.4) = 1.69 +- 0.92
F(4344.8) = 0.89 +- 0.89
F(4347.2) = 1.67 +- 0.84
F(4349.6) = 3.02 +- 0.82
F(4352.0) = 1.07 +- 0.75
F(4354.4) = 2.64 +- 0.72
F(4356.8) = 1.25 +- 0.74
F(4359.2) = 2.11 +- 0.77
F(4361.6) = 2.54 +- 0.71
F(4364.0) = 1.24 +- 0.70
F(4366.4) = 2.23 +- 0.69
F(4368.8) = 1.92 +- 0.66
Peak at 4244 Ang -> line [O II] 3727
